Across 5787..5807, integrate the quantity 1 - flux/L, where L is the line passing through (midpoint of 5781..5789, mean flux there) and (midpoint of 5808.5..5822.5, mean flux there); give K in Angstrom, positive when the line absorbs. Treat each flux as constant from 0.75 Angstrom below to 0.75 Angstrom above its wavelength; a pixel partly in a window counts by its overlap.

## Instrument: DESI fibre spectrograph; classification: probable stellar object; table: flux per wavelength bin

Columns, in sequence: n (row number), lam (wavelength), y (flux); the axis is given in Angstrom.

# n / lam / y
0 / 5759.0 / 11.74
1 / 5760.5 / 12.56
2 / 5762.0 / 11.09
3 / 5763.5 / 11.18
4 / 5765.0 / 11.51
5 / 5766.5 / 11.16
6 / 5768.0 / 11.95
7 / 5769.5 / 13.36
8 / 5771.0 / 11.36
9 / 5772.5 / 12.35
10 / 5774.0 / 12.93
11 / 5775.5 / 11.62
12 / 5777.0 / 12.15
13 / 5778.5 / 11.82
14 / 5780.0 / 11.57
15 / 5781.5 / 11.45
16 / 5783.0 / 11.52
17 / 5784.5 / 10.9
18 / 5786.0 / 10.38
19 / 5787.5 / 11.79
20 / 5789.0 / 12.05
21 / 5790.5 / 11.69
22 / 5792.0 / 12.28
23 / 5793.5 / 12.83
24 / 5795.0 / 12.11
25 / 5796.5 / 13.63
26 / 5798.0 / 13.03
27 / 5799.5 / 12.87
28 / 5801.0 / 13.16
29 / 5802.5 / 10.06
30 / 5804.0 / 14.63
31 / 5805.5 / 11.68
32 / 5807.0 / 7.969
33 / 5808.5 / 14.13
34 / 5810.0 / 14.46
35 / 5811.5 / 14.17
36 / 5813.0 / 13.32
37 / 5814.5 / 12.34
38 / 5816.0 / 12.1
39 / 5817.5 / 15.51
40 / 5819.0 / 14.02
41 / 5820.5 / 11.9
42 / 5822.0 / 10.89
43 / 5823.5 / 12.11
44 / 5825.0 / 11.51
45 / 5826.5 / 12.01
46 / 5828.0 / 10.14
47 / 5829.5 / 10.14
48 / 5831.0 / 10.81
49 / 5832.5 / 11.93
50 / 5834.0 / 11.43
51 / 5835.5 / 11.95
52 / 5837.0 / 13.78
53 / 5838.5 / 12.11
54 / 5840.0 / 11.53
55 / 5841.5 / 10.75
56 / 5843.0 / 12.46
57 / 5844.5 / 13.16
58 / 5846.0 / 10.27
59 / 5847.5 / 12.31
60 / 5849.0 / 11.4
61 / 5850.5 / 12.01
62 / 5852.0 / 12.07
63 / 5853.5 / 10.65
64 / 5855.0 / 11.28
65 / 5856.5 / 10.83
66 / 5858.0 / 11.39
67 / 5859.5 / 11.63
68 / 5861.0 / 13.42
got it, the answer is -0.4 Angstrom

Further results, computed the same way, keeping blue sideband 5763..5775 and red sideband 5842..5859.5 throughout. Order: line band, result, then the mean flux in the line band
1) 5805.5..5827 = -1.5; 12.6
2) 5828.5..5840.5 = 0.0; 11.7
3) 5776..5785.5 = 0.3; 11.5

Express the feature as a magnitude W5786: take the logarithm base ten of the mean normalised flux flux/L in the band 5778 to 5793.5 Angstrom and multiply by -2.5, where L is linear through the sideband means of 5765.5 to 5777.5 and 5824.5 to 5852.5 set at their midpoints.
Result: 0.037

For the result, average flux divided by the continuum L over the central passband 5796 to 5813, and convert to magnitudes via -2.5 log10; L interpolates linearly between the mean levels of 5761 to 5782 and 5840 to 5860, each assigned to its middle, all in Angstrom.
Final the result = -0.089 mag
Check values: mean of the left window 11.8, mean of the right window 11.6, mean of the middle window 12.7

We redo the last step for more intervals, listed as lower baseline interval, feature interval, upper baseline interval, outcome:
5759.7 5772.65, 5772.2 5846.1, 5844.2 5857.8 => -0.04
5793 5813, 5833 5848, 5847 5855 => -0.01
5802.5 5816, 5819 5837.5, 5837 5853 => 0.06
